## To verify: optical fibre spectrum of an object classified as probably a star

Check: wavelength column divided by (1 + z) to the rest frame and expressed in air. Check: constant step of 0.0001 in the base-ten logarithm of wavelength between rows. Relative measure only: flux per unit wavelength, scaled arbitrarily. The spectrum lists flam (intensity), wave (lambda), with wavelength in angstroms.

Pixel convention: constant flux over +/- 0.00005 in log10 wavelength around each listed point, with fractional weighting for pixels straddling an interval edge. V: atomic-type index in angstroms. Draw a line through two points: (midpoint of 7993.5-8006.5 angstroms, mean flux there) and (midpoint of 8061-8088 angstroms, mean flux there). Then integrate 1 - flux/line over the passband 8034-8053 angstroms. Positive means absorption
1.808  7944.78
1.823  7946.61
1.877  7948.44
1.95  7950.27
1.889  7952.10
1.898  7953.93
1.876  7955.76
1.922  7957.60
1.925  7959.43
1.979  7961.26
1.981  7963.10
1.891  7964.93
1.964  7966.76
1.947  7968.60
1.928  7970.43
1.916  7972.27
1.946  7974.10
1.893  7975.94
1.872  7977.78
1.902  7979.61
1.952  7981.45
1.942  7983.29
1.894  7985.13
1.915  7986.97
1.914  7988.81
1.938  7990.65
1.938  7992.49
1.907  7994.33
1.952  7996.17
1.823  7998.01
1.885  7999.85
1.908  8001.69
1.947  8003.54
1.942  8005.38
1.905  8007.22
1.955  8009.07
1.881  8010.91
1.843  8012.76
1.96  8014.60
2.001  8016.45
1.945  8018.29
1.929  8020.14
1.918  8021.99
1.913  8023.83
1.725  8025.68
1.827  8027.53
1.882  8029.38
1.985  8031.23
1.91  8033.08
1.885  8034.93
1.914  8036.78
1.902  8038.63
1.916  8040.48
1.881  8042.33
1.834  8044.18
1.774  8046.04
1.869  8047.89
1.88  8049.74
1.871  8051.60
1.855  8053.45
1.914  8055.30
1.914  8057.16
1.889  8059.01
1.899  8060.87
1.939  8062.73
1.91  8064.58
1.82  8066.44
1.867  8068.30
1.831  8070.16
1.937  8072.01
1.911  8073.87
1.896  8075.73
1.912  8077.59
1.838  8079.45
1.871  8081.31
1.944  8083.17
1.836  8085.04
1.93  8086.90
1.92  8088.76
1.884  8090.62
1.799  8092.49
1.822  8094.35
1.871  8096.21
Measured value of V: 0.3 angstroms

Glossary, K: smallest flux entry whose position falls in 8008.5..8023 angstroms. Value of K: 1.843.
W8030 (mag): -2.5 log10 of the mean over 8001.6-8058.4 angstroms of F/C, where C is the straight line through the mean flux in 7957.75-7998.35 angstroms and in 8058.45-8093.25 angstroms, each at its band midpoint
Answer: 0.00 mag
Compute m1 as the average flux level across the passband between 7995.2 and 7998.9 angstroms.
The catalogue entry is 1.89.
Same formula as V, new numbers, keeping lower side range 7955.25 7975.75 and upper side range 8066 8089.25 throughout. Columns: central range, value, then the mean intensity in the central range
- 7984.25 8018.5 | 0.00 angstroms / 1.92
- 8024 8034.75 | 0.20 angstroms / 1.87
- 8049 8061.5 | 0.05 angstroms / 1.89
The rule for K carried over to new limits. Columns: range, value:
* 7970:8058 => 1.725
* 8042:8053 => 1.774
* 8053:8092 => 1.82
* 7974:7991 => 1.872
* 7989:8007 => 1.823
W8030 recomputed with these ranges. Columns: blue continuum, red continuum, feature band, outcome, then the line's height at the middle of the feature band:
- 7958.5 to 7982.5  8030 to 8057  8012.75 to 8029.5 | 0.001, 1.9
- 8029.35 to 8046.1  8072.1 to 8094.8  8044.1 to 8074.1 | 0.006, 1.89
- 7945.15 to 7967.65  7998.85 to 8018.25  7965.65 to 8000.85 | 0.000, 1.92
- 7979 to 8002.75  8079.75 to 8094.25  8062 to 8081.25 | -0.001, 1.88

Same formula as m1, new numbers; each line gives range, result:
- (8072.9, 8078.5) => 1.91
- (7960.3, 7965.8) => 1.95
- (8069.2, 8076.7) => 1.89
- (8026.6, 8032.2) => 1.9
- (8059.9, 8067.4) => 1.89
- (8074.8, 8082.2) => 1.88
